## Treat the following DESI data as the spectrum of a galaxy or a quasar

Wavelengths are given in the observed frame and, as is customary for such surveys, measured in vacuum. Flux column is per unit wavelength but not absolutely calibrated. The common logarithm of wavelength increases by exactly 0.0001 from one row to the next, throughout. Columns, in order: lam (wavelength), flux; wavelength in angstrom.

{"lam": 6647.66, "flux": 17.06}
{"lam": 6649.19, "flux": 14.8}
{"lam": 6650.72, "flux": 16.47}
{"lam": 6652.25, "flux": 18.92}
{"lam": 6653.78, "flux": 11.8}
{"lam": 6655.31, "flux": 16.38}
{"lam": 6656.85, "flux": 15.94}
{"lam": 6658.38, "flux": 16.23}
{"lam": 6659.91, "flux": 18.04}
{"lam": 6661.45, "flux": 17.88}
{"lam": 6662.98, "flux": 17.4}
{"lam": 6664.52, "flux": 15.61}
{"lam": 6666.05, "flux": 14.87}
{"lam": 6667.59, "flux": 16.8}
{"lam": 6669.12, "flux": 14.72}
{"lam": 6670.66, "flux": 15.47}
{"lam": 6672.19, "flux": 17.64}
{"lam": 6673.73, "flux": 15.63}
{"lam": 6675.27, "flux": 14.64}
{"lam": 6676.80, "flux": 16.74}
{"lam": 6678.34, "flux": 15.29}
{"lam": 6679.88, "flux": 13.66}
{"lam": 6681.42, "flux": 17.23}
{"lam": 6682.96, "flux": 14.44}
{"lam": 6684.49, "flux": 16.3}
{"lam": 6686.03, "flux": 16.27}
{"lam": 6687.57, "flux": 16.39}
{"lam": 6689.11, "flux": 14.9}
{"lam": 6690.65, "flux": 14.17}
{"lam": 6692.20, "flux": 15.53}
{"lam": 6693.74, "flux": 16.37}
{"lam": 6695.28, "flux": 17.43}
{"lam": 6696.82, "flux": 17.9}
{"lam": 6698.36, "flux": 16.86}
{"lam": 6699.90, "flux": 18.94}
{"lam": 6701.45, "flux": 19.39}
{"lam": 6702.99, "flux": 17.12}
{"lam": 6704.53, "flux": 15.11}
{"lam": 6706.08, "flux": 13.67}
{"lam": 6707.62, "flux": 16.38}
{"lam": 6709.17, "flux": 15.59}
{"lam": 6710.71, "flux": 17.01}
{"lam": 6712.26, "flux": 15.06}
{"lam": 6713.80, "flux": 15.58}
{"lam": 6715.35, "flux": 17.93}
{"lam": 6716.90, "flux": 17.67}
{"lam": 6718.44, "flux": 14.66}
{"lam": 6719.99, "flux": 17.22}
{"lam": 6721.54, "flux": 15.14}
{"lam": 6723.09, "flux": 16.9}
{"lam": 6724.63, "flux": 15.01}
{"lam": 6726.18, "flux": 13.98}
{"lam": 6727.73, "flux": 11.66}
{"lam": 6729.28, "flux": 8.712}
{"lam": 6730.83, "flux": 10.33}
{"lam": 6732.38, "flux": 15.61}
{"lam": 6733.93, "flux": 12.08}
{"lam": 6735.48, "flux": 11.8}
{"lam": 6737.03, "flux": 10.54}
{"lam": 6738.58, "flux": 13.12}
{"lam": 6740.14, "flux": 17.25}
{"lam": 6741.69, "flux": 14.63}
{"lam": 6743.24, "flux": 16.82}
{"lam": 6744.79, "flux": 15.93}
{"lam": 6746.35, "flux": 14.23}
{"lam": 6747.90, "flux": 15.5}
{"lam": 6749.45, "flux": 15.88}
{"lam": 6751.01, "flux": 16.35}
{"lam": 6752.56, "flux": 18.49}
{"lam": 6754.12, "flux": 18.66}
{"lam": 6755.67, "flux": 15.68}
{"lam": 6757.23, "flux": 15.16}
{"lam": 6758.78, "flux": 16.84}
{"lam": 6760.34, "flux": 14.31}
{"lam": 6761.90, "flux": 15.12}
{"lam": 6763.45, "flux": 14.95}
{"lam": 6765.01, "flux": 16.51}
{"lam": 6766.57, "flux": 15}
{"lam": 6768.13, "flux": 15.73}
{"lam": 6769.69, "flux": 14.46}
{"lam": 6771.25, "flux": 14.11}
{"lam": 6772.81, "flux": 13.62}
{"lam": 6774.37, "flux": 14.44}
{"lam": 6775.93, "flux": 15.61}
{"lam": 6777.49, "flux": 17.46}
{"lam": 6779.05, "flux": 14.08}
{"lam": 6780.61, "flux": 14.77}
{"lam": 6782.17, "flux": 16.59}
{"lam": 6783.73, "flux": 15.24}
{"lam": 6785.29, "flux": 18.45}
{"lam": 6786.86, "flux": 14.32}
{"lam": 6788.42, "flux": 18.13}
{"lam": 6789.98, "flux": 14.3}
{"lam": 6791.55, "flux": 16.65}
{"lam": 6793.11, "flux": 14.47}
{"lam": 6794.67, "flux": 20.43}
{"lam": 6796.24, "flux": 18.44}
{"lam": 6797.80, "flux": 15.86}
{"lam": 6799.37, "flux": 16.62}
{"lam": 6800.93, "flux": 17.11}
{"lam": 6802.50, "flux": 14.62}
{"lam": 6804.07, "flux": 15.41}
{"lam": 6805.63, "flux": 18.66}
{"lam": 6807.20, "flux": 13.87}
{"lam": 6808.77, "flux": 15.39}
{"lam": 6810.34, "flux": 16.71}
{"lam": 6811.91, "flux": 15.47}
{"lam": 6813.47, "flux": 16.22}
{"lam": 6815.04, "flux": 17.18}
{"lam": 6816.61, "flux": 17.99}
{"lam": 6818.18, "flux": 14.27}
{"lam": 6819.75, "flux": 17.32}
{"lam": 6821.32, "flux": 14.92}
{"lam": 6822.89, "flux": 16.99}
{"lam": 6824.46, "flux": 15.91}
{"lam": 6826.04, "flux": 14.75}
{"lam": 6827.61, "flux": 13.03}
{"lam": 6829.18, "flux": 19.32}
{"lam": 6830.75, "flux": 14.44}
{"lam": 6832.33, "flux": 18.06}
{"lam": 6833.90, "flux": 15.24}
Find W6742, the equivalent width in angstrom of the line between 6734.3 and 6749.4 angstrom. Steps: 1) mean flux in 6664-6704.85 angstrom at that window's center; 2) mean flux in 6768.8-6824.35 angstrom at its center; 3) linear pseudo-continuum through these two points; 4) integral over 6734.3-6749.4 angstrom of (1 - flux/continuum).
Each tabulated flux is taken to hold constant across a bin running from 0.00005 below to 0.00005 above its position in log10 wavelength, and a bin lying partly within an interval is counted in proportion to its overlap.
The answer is 1.5 angstrom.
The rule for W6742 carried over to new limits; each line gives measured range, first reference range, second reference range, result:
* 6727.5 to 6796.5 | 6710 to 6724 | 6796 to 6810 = 4.51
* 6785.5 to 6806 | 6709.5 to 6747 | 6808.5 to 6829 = -1.23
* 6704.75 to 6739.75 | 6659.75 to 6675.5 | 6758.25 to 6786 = 3.11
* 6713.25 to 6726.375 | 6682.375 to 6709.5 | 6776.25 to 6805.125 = 0.15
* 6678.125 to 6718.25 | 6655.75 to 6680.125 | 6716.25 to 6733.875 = -3.16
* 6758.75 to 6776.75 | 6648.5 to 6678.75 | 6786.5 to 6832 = 1.31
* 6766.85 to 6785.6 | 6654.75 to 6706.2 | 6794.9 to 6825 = 1.17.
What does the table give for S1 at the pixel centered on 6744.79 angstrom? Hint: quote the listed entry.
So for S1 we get 15.93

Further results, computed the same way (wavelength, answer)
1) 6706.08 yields 13.67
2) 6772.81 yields 13.62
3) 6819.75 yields 17.32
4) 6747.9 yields 15.5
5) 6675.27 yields 14.64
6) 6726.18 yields 13.98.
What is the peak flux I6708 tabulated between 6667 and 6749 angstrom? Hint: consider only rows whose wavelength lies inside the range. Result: 19.39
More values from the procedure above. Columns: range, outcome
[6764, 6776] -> 16.51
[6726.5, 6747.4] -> 17.25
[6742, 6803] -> 20.43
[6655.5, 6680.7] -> 18.04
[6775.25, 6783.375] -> 17.46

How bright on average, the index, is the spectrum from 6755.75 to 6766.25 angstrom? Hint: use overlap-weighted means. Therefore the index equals 15.5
